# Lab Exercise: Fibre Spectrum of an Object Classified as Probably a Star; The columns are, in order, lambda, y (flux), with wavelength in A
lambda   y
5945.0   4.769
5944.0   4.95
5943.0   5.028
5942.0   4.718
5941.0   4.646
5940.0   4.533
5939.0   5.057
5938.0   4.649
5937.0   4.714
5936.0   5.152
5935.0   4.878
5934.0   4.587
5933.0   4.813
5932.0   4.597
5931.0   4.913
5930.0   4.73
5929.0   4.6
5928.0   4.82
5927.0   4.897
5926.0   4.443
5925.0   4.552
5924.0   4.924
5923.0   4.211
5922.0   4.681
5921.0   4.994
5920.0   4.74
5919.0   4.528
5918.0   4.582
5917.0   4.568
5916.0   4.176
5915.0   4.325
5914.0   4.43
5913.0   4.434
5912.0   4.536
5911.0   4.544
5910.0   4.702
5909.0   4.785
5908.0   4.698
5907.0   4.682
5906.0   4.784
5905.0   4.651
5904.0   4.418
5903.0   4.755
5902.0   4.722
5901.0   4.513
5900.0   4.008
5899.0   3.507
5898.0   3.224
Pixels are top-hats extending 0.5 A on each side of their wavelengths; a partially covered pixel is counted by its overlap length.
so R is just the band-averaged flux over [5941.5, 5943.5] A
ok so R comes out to 4.87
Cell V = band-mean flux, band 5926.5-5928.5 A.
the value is 4.86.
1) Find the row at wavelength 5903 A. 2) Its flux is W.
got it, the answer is 4.755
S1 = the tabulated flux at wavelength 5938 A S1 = 4.649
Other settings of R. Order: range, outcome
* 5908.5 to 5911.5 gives 4.68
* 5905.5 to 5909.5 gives 4.74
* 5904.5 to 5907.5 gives 4.71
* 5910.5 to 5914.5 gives 4.49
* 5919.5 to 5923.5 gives 4.66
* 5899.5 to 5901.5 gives 4.26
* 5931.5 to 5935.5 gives 4.72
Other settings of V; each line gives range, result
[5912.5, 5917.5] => 4.39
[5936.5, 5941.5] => 4.72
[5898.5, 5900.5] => 3.76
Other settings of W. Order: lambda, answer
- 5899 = 3.507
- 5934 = 4.587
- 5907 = 4.682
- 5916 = 4.176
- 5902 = 4.722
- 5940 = 4.533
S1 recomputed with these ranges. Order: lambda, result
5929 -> 4.6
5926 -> 4.443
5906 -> 4.784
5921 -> 4.994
